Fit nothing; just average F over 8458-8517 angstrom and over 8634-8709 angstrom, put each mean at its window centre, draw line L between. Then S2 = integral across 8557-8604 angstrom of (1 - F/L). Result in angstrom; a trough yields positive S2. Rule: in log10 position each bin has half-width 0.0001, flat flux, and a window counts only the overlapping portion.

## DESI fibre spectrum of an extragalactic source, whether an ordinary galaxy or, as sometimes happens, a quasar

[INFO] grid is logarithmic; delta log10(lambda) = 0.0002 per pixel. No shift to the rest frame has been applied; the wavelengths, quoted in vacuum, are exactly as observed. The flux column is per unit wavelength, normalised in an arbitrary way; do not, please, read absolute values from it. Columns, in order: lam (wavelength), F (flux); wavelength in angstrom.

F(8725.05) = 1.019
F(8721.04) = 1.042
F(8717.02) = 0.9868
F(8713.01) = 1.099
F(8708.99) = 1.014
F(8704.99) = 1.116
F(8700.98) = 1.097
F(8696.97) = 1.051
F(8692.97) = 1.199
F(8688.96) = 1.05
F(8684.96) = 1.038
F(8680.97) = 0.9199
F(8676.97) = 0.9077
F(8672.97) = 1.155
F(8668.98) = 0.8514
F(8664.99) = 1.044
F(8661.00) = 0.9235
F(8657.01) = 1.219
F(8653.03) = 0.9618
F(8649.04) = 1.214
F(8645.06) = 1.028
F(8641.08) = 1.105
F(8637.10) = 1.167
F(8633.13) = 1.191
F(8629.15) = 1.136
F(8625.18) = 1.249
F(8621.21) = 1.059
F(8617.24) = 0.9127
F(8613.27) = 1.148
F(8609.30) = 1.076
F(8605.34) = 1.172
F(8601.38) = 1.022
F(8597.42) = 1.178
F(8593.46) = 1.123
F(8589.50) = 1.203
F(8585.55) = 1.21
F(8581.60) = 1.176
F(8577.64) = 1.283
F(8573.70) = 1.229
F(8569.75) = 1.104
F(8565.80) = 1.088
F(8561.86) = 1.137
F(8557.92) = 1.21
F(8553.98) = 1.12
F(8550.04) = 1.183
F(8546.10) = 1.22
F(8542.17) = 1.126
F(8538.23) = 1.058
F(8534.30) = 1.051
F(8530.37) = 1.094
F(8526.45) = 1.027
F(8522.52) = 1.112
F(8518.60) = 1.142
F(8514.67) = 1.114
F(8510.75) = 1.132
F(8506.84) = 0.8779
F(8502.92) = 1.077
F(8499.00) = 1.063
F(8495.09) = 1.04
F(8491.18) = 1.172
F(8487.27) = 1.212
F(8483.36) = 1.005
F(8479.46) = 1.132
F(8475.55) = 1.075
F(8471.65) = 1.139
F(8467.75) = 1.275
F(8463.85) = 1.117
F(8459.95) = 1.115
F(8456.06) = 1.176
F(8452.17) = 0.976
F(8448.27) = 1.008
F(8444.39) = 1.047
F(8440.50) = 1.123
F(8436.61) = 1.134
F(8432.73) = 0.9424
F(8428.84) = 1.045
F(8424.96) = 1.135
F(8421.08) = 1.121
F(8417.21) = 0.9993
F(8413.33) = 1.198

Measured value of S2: -3.6 angstrom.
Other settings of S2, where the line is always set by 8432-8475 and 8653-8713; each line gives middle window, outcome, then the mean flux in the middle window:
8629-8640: -1.2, 1.16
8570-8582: -1.7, 1.22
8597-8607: -0.5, 1.11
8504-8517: 0.5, 1.05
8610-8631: -0.8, 1.1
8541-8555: -1.2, 1.17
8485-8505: -0.4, 1.11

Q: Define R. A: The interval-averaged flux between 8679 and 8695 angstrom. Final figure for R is 1.05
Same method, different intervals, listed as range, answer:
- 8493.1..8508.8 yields 1.02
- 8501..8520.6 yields 1.07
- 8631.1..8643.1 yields 1.15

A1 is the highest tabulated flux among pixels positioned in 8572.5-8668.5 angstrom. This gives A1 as 1.283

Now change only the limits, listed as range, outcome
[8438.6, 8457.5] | 1.176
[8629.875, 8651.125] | 1.214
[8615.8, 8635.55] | 1.249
